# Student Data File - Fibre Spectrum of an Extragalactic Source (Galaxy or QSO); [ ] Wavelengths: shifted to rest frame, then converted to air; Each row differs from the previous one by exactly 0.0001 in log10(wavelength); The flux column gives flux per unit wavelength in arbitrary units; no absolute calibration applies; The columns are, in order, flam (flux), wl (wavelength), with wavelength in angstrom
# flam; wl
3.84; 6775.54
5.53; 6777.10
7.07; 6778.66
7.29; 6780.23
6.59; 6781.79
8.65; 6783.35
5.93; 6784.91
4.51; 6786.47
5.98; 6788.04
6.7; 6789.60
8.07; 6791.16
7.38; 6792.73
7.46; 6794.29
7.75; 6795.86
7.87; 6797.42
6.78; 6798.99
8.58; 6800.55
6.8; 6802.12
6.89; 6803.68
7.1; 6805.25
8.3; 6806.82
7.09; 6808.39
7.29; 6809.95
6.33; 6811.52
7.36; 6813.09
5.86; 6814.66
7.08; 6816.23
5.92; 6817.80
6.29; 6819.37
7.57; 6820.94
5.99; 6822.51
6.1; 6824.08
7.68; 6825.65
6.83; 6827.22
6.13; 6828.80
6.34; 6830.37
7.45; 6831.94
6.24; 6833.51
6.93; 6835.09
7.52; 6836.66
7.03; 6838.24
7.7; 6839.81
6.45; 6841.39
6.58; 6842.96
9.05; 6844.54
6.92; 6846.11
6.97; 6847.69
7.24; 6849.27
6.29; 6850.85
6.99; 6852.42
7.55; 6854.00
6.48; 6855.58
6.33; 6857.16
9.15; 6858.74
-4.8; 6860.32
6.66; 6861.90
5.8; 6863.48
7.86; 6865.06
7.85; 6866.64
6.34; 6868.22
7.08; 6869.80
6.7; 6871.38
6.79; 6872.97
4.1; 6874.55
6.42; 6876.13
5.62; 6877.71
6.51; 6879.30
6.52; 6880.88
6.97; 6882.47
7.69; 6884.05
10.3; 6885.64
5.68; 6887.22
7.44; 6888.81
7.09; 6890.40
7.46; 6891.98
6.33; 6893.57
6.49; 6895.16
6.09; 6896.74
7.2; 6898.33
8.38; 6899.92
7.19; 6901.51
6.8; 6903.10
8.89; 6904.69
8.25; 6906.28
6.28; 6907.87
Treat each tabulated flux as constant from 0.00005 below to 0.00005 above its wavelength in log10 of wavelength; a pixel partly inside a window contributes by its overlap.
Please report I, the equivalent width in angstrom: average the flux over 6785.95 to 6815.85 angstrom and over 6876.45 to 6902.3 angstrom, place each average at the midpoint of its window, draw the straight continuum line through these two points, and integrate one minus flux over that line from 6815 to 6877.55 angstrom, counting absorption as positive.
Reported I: 4.6 angstrom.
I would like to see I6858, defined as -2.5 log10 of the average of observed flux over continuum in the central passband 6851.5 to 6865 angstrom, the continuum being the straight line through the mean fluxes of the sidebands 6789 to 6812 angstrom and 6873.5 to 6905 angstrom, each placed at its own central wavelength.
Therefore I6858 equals 0.245 mag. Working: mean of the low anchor 7.38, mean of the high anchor 6.93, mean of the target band 5.65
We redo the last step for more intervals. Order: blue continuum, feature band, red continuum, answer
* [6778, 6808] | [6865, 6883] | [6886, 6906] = 0.11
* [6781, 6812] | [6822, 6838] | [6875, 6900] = 0.05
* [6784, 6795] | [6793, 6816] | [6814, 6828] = -0.10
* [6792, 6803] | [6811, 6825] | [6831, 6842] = 0.12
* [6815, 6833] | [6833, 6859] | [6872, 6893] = -0.06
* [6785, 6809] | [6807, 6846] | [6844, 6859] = 0.04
